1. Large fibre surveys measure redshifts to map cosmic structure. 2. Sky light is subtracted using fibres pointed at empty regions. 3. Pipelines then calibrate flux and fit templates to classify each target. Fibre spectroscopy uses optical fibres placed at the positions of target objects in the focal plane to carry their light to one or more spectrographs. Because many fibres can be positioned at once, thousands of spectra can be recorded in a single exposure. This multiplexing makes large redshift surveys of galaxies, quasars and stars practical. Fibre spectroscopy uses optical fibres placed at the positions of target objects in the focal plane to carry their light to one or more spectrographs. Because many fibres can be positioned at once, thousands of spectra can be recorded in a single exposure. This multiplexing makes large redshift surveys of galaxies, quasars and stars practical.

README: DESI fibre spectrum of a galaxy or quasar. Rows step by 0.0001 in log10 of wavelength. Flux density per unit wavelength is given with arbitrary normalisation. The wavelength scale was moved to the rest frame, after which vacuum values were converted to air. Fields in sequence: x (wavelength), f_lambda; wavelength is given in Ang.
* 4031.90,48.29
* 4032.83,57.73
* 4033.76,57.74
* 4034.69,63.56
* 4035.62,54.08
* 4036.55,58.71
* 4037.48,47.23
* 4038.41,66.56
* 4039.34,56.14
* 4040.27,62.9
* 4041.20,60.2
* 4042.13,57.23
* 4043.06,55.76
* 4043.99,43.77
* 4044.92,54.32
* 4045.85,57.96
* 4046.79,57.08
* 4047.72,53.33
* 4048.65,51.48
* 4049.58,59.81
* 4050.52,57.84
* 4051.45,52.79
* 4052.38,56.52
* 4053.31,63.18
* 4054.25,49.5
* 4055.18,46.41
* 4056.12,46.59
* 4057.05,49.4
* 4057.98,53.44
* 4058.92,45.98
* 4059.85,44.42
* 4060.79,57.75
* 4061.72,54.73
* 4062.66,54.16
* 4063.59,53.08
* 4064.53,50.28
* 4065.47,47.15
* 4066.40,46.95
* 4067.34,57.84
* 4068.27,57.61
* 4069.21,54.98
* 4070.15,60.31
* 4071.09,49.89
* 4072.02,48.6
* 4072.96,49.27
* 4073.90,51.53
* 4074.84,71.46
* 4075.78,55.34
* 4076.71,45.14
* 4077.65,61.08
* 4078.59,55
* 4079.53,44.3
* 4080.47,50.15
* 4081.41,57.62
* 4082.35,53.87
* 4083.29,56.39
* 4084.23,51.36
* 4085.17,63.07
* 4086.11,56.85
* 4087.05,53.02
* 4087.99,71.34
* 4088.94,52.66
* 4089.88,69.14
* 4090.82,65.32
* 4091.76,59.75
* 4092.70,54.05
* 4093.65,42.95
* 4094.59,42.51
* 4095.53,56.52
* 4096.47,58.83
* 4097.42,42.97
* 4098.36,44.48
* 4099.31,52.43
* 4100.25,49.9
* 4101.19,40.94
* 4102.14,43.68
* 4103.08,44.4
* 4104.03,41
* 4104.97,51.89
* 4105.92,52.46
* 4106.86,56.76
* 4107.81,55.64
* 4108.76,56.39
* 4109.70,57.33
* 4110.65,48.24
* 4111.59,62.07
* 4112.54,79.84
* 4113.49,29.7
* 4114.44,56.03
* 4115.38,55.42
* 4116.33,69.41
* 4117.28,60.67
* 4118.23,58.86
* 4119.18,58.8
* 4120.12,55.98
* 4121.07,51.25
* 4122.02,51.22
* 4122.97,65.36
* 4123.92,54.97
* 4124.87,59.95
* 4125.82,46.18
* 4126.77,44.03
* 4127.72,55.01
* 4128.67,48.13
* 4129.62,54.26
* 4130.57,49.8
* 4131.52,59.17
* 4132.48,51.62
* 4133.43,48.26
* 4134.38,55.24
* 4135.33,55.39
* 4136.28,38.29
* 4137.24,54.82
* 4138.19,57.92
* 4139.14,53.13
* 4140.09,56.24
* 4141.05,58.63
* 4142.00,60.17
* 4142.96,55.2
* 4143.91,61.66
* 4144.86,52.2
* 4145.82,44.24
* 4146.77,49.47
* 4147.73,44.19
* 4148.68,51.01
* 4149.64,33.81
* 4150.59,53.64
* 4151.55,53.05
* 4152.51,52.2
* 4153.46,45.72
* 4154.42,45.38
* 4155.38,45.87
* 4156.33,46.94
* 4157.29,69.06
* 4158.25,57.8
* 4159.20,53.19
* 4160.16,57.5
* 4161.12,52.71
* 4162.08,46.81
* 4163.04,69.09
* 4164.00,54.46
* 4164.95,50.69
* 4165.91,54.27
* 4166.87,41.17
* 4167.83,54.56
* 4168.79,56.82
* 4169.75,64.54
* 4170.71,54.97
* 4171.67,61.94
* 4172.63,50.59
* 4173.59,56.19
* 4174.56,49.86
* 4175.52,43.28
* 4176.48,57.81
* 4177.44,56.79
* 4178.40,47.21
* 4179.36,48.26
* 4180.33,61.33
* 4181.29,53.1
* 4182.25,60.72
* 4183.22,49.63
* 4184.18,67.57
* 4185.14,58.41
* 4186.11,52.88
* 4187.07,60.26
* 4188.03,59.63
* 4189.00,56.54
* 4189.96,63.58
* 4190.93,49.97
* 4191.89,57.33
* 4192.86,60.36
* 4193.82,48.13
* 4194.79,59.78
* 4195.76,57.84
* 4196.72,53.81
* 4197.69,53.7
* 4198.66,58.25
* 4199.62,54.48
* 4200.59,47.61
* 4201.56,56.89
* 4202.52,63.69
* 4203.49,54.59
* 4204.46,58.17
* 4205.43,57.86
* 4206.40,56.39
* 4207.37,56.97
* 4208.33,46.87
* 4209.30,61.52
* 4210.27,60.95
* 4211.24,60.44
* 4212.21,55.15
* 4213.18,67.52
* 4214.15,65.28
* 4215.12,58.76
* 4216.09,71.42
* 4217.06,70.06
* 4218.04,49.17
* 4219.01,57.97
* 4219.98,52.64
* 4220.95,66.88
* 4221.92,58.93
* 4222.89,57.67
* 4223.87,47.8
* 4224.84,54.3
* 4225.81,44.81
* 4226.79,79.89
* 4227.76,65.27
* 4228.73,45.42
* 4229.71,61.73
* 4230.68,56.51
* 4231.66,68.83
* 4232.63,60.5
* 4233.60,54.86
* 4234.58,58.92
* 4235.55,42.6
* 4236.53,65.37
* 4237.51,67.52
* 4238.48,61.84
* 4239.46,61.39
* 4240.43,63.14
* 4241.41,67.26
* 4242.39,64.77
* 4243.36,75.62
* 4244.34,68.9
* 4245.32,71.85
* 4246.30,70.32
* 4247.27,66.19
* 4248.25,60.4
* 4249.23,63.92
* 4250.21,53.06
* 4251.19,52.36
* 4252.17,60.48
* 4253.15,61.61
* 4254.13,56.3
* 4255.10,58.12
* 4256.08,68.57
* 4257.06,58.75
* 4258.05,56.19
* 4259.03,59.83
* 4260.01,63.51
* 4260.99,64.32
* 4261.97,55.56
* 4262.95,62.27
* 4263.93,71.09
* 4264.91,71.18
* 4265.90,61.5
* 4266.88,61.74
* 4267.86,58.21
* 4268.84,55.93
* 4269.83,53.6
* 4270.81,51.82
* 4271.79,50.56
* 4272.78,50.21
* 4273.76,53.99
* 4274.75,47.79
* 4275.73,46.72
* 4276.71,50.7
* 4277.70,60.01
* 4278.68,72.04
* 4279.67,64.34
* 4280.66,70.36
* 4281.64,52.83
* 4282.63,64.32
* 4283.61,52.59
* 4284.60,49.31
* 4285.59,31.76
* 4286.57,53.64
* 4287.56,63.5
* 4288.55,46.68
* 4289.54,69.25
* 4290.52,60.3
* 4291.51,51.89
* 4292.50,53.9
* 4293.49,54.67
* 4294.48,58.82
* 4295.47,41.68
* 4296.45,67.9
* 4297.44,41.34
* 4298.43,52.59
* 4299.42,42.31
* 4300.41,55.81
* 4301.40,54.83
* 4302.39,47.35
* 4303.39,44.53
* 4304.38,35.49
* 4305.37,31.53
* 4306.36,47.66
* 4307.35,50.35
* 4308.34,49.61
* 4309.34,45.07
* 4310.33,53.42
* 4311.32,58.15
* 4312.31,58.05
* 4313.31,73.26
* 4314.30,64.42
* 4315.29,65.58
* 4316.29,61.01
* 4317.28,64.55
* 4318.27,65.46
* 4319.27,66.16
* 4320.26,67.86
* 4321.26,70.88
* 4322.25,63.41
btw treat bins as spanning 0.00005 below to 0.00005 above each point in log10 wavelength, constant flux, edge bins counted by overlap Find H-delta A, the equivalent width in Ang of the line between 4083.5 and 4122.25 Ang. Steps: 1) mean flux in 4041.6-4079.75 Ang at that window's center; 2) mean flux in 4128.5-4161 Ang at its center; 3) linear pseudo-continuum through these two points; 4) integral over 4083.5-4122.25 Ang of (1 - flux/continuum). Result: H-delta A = -1.14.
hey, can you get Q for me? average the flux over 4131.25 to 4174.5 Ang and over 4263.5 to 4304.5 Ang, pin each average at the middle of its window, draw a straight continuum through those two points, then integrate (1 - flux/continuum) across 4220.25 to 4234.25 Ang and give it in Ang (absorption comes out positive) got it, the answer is -1.2 Ang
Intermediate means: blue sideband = 53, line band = 58.7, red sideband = 54.9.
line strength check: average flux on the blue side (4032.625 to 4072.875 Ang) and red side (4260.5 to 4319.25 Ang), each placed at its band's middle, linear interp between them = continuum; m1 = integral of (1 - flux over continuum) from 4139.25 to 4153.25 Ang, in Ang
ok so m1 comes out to 0.8 Ang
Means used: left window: 54.2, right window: 55.5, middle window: 51.8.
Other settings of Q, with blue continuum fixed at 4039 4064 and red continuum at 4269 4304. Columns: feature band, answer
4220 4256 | -4.79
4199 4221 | -1.95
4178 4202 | -0.93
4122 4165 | 0.91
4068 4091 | -0.93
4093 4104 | 1.39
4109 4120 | -0.79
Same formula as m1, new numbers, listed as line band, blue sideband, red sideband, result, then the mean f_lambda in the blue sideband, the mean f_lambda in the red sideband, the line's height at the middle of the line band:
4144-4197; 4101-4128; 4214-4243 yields 2.9 Ang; 54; 60.1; 57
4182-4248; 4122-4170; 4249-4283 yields -3.6 Ang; 52.8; 58.9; 56.3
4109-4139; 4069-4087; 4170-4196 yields 0.2 Ang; 54.5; 55.8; 55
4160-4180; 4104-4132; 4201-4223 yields 1.3 Ang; 55.1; 59.4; 57.5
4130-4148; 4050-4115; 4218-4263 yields 0.9 Ang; 53.3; 60.6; 55.9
